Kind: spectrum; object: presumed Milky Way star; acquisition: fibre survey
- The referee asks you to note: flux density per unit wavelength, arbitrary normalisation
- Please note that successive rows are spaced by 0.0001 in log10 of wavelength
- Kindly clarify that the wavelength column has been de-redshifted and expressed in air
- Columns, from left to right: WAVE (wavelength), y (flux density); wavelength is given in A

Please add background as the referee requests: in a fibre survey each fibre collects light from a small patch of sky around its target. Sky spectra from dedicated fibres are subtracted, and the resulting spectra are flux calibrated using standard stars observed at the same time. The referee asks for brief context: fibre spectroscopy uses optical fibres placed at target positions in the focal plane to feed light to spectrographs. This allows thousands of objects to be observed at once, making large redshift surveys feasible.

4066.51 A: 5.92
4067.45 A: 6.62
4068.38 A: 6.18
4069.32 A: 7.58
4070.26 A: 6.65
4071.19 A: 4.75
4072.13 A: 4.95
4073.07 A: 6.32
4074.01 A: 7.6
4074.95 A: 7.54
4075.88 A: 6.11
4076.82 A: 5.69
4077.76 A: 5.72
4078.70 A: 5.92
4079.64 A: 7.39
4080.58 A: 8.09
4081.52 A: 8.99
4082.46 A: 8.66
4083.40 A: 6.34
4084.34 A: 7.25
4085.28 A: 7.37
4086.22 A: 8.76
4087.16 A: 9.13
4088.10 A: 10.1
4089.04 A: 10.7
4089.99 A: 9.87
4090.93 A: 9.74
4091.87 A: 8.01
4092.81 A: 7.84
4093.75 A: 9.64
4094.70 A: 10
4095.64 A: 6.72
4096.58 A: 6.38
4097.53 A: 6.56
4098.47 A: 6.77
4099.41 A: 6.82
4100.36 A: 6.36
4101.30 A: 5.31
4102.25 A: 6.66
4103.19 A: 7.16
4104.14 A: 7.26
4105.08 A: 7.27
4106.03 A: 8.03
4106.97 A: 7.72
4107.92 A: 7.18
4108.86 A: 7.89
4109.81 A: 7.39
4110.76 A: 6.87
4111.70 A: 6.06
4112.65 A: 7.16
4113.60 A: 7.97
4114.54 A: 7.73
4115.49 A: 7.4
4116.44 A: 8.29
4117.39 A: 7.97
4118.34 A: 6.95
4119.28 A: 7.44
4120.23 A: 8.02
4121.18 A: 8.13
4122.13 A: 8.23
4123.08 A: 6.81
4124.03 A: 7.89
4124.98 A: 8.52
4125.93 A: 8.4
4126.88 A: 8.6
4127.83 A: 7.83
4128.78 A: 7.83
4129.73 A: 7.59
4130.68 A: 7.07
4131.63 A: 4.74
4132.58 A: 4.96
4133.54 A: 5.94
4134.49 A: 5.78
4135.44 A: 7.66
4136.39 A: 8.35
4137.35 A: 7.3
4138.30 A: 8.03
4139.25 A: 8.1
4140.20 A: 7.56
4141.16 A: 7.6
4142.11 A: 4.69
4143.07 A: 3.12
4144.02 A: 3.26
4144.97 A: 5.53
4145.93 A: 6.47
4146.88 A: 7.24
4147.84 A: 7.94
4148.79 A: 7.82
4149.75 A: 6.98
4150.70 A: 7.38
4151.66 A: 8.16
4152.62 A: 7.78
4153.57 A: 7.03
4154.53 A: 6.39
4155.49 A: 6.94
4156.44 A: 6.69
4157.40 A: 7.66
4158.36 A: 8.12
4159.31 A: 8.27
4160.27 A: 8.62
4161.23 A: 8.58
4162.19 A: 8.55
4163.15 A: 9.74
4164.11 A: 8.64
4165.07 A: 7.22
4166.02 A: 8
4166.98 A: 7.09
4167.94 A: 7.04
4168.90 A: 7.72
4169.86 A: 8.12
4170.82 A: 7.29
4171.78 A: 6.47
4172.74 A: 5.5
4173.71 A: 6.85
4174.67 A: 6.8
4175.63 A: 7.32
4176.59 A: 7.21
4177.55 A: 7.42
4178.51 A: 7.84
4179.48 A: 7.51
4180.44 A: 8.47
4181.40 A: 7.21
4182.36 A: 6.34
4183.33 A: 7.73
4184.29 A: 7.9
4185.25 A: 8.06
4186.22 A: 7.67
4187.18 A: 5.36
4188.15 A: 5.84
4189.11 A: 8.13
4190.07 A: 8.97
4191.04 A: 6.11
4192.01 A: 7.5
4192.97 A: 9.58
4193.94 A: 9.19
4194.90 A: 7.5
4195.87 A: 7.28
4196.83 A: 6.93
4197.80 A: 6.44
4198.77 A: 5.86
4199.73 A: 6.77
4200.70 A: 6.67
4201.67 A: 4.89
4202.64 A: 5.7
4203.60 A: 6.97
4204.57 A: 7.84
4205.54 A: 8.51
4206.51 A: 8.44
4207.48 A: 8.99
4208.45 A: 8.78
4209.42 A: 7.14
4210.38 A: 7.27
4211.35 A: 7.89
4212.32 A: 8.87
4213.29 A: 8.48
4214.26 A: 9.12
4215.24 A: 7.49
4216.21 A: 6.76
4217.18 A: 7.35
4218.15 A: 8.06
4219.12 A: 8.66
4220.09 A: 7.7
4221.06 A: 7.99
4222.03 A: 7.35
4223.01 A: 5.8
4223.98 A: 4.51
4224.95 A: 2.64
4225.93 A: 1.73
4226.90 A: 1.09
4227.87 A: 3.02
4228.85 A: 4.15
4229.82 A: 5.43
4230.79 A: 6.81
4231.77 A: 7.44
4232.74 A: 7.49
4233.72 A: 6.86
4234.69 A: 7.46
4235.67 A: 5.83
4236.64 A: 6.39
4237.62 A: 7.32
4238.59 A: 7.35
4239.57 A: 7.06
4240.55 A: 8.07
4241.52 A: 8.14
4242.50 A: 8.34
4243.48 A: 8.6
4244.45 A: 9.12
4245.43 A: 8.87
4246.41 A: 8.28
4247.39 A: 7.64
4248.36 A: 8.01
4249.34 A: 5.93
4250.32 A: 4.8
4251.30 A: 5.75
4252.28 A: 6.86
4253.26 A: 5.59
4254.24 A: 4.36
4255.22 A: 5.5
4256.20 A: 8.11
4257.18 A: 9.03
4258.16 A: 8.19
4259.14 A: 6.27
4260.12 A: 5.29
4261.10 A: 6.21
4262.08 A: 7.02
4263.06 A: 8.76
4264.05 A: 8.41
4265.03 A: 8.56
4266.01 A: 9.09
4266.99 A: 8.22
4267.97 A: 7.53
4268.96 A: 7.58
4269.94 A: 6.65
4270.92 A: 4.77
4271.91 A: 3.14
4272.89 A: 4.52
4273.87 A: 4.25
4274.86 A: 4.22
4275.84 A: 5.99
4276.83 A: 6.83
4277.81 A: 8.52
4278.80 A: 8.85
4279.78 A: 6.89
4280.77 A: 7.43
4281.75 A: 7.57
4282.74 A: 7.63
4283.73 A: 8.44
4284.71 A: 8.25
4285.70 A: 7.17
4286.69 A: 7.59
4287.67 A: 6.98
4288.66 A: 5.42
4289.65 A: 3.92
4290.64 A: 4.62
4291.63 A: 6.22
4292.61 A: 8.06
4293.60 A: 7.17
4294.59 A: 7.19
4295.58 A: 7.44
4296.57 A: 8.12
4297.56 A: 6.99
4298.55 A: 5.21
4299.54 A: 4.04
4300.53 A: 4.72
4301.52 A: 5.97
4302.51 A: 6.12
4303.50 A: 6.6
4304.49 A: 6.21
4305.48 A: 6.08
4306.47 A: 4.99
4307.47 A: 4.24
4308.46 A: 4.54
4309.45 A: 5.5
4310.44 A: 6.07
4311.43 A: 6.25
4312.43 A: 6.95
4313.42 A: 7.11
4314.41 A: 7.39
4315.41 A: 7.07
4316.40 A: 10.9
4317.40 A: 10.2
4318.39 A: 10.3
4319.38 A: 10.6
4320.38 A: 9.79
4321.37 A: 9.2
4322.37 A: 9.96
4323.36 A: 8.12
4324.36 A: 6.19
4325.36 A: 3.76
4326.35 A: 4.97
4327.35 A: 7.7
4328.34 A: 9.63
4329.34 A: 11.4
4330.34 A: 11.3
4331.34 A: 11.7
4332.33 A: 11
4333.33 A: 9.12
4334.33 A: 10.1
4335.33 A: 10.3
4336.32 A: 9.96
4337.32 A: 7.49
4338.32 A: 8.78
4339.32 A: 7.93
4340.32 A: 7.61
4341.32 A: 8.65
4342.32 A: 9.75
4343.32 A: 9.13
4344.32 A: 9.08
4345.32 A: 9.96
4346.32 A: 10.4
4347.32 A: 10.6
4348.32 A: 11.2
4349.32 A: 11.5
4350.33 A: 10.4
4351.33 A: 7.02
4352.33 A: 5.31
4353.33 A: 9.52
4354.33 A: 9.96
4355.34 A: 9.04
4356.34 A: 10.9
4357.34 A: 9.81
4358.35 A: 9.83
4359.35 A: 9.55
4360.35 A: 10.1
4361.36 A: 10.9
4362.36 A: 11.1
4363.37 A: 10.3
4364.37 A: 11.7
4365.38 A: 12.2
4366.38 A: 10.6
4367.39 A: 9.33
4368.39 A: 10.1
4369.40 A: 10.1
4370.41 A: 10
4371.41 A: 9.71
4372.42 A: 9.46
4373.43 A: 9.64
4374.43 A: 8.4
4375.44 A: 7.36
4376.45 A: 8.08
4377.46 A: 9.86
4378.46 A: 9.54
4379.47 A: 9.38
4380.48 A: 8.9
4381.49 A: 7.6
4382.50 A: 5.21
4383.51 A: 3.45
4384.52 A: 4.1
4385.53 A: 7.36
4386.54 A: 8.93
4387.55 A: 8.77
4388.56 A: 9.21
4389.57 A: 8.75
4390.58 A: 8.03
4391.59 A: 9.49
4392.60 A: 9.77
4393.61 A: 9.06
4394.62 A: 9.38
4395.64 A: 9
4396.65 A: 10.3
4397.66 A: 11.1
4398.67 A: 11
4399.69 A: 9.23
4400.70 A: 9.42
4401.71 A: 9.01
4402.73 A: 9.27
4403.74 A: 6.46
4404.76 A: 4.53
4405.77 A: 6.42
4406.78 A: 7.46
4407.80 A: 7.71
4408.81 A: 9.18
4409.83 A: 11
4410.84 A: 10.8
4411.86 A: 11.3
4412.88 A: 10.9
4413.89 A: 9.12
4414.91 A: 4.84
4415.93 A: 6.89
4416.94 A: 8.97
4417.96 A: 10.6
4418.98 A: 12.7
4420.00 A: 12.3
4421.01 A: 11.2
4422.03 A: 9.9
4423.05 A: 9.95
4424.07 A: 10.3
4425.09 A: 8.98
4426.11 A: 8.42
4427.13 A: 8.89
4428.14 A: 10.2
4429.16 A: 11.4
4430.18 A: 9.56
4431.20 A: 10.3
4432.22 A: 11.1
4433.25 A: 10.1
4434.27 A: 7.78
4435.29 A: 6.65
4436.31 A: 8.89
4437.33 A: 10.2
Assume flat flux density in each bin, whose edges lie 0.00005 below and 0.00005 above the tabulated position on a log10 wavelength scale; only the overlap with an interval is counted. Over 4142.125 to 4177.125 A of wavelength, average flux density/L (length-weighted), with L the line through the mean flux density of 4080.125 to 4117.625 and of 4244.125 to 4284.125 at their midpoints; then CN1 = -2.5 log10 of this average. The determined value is 0.04 mag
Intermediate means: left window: 7.78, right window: 6.93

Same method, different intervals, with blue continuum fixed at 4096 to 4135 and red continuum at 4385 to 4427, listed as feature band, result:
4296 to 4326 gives 0.22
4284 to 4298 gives 0.23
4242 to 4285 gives 0.17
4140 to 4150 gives 0.20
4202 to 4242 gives 0.16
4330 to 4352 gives -0.11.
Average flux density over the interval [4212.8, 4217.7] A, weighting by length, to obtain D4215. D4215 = 7.83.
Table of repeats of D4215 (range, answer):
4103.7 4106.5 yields 7.53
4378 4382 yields 8.83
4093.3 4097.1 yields 8.14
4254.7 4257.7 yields 7.52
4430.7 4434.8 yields 9.79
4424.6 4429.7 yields 9.59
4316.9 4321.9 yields 10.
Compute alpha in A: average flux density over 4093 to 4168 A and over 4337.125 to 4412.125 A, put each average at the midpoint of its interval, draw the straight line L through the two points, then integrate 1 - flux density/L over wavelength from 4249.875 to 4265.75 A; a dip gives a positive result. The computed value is 2.7 A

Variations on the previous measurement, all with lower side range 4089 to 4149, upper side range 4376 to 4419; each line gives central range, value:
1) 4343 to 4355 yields -1.6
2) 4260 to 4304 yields 7.5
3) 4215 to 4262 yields 7.5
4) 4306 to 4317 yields 2.3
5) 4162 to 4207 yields 1.4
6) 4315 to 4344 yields -2.7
